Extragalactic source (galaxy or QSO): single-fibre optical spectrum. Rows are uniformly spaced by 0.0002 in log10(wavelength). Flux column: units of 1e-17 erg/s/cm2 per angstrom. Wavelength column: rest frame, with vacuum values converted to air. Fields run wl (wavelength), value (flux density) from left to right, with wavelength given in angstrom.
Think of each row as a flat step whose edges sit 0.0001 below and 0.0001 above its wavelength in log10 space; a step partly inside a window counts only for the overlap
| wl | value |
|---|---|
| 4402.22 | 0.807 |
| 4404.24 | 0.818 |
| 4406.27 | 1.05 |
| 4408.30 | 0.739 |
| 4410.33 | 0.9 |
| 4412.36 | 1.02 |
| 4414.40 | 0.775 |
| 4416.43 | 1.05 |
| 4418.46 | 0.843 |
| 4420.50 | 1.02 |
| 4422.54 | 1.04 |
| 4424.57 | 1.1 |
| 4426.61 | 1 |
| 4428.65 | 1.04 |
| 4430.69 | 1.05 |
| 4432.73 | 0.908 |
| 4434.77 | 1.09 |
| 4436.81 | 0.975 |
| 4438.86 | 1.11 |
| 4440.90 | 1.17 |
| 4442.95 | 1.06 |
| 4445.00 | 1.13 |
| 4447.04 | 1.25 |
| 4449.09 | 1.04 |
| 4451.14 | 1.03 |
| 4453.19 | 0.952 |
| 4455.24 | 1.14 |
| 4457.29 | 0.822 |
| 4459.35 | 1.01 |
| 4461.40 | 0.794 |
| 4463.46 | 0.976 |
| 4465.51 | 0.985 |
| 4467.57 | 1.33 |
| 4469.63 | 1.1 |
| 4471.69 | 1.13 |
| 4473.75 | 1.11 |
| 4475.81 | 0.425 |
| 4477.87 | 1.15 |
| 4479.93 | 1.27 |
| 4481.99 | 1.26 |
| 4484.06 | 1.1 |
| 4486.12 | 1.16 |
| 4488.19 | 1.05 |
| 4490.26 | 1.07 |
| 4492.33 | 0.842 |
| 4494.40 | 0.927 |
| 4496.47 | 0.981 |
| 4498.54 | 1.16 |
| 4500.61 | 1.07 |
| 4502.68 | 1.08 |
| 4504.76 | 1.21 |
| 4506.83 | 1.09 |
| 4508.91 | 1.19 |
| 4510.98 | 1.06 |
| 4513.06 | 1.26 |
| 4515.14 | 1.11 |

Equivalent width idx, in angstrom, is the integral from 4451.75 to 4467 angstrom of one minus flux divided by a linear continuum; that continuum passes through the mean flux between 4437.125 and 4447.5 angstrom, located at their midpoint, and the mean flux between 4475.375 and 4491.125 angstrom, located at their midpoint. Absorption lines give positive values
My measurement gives 1.9 angstrom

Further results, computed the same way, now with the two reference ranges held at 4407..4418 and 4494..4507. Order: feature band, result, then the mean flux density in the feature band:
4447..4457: -0.7 angstrom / 1.05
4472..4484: -0.2 angstrom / 1.05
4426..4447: -2.5 angstrom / 1.06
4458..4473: -0.5 angstrom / 1.04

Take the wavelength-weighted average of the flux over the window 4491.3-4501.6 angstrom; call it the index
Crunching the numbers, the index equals 0.996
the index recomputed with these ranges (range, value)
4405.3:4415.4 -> 0.896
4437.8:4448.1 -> 1.14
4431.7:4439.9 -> 1.02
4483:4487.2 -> 1.13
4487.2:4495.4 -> 0.971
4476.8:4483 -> 1.22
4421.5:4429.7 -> 1.04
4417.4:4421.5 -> 0.932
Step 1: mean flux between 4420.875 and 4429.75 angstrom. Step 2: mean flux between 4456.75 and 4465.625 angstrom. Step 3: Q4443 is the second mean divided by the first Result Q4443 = 0.9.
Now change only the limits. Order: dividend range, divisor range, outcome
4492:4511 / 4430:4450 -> 0.99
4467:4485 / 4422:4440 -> 1.05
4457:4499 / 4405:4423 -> 1.11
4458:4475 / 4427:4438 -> 1.03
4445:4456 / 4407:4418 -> 1.21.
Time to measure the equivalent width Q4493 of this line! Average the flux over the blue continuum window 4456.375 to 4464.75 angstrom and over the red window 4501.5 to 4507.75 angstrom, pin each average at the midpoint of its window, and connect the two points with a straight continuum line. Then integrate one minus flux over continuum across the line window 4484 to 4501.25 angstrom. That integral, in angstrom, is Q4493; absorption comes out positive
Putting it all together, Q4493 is 0.5 angstrom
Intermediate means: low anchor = 0.904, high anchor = 1.13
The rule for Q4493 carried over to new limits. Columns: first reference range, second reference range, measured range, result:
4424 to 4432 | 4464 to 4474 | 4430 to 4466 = 1.7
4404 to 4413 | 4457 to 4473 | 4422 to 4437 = -1.2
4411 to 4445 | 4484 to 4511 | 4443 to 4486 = -0.3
